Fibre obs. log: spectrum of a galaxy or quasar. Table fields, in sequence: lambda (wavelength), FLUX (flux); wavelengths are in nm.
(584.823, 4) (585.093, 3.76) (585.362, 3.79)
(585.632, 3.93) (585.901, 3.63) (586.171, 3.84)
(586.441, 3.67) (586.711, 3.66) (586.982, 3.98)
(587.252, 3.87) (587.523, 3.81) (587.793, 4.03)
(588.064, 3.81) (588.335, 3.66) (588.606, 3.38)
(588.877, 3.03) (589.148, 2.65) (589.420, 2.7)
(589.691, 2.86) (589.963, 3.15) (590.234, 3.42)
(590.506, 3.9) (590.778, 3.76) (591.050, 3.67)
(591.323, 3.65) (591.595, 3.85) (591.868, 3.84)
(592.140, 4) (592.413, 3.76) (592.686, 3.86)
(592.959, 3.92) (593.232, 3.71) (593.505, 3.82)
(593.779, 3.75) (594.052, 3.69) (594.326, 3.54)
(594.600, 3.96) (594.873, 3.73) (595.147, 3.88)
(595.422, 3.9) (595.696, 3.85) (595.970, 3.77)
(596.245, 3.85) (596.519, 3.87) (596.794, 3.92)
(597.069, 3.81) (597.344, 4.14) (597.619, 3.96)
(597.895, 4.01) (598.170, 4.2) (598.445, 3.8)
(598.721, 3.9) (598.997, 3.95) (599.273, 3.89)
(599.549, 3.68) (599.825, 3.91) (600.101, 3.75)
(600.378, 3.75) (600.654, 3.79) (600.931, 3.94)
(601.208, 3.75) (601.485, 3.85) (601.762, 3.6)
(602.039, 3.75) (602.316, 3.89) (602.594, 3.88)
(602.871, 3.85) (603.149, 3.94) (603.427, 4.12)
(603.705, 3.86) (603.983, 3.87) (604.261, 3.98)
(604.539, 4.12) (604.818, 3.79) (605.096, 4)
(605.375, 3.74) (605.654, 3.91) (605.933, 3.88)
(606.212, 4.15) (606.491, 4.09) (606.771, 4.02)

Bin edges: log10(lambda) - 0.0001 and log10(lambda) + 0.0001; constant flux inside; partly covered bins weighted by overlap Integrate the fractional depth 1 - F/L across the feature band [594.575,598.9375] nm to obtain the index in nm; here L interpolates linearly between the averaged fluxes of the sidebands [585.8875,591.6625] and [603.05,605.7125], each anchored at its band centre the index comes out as -0.20 nm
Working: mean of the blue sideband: 3.54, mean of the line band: 3.91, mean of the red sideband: 3.93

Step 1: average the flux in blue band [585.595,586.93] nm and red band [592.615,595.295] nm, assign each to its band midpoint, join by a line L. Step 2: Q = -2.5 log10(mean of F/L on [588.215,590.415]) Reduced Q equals 0.20 mag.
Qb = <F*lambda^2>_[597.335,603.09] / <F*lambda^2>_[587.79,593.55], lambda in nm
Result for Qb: 1.12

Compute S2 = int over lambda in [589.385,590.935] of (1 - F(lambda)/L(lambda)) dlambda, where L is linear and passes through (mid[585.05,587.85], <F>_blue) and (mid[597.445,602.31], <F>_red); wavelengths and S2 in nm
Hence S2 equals 0.20 nm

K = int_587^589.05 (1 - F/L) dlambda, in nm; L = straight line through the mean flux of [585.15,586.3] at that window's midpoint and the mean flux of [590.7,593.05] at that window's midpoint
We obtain 0.08 nm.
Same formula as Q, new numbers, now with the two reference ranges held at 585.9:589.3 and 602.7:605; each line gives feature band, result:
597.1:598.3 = -0.065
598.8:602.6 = 0.019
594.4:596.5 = -0.020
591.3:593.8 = -0.033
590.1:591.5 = -0.002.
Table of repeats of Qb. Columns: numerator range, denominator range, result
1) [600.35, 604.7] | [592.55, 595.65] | 1.05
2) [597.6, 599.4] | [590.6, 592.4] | 1.07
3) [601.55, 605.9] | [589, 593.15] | 1.15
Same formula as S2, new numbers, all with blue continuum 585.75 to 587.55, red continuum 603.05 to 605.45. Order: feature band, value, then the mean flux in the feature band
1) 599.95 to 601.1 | 0.03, 3.81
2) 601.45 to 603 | 0.05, 3.8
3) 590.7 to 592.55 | 0.02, 3.79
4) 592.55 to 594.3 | 0.03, 3.78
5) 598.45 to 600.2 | 0.02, 3.84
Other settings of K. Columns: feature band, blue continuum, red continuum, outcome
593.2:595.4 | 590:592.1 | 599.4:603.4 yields -0.01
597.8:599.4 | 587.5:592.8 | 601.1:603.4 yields -0.09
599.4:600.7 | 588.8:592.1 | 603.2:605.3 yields 0.00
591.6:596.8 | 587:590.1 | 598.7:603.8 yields -0.34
